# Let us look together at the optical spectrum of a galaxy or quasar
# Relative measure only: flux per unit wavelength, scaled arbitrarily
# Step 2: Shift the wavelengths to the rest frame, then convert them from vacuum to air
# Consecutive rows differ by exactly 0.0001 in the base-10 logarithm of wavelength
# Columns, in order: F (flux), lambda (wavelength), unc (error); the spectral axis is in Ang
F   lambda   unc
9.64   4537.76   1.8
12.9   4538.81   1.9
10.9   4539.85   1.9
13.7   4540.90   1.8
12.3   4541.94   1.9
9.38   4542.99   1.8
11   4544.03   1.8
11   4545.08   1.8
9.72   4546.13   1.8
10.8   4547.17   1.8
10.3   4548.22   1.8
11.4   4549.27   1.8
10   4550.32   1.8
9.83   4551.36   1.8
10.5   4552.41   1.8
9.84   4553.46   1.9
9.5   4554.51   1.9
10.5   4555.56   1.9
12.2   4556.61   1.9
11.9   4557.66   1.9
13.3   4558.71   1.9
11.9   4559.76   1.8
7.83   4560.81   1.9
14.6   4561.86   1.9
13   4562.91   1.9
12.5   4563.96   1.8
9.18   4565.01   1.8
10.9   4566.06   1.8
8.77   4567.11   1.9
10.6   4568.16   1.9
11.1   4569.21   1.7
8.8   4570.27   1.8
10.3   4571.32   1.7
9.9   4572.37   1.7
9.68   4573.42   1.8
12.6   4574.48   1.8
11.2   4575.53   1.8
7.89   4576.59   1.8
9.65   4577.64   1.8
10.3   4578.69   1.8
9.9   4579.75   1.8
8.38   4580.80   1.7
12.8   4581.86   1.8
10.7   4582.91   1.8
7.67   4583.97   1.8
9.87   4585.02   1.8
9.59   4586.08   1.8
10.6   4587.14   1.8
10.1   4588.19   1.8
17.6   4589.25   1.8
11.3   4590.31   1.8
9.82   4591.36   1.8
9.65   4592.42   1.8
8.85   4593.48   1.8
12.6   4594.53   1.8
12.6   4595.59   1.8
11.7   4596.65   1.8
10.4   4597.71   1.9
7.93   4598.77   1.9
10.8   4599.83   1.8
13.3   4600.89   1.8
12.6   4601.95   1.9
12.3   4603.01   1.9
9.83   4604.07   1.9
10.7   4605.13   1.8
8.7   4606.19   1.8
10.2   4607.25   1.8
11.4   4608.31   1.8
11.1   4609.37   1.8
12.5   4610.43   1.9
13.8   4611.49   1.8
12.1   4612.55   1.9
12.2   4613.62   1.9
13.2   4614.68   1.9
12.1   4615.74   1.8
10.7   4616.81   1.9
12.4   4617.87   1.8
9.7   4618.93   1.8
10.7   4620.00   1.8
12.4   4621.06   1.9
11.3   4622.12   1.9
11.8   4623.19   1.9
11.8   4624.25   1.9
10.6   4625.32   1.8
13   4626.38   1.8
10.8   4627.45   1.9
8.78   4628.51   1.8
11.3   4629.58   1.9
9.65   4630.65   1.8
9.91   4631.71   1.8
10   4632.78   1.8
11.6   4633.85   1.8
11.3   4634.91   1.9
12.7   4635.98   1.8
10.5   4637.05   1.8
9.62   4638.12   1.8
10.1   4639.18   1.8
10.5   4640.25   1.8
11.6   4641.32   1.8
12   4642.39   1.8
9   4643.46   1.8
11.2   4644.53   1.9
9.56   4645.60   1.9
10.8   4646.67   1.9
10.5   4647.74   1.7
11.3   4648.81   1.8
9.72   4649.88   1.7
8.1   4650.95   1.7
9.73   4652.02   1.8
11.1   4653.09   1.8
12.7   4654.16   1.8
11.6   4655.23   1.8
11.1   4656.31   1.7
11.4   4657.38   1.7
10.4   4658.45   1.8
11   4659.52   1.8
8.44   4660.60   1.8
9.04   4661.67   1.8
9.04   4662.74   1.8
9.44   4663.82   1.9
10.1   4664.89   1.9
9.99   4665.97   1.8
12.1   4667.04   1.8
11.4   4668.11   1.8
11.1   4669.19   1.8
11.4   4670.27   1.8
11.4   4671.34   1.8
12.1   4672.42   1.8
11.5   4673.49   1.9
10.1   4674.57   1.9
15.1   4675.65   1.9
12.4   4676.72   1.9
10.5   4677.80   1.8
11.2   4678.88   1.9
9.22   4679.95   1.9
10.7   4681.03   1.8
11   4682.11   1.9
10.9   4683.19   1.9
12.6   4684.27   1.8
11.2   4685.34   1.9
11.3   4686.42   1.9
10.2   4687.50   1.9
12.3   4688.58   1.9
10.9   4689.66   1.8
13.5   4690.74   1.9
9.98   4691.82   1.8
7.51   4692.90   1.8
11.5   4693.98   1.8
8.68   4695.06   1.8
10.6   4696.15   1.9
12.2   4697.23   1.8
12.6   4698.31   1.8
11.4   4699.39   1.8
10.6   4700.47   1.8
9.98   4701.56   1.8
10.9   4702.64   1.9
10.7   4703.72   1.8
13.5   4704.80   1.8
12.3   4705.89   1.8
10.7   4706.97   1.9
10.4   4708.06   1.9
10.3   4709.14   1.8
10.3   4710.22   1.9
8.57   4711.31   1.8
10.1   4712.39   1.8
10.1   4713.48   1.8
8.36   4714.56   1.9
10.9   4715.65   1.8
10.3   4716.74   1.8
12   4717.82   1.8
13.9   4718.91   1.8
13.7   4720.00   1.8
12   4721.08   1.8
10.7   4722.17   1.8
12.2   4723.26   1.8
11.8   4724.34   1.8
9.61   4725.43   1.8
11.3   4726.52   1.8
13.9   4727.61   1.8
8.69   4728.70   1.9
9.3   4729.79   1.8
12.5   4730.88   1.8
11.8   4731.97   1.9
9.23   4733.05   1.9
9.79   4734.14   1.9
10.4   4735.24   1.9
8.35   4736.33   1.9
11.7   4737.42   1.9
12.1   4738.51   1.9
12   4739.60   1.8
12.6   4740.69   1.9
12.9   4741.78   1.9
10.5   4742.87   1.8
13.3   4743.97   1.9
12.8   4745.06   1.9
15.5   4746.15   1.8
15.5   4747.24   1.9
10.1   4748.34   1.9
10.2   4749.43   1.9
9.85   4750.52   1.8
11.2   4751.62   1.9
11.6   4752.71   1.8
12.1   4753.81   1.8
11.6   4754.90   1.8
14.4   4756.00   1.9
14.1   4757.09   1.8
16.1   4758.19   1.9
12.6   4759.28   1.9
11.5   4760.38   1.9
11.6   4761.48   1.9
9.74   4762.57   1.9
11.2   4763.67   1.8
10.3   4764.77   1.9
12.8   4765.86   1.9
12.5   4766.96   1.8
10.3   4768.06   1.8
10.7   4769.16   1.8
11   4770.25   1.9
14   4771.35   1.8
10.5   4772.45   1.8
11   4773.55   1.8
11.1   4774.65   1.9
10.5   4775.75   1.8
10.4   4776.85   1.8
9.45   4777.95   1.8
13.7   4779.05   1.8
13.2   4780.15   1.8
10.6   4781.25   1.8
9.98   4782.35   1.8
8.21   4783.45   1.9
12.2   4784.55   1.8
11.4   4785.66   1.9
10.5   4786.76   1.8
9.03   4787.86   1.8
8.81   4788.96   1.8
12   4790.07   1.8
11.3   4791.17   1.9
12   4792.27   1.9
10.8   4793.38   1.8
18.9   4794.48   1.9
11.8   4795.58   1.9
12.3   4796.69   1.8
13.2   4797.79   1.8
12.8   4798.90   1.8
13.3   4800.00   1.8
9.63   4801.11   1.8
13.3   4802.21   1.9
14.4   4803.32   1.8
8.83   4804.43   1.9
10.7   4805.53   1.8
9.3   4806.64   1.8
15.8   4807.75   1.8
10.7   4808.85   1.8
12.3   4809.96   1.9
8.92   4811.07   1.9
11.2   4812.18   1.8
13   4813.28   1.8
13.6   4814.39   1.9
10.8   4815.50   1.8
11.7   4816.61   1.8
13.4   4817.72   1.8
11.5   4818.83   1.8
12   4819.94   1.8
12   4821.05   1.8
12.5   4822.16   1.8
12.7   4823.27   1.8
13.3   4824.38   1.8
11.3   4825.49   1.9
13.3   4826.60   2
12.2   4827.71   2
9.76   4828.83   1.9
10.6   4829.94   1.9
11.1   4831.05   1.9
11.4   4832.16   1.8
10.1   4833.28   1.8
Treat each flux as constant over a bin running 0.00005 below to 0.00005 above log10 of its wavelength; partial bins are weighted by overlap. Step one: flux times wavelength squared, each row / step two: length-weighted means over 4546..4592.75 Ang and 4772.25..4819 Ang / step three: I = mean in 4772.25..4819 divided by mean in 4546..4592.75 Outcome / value 1.2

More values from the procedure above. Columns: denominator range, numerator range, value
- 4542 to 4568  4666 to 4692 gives 1.11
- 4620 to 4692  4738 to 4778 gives 1.14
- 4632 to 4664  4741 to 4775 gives 1.20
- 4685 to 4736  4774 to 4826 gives 1.11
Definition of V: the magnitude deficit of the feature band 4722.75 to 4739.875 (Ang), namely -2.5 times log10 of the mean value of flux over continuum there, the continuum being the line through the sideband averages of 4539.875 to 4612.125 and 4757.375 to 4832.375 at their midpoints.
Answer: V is 0.05 mag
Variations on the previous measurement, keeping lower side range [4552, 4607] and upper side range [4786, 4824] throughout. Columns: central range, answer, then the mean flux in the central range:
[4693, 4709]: 0.034 mag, 11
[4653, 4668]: 0.062 mag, 10.5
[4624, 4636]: 0.015 mag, 10.9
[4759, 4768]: 0.026 mag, 11.4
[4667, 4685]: -0.018 mag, 11.4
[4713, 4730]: 0.026 mag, 11.2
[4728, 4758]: -0.010 mag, 11.7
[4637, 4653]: 0.079 mag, 10.3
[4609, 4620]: -0.095 mag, 11.9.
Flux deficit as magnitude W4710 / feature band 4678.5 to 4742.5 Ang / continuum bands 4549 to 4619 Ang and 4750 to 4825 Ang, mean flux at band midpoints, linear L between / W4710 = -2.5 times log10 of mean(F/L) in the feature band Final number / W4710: 0.04 mag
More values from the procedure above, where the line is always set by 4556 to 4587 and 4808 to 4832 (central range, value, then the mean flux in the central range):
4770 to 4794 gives 0.06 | 11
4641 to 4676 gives 0.03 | 10.7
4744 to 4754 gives -0.06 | 12.2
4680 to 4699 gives 0.02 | 11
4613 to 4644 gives -0.02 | 11.1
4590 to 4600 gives 0.02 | 10.5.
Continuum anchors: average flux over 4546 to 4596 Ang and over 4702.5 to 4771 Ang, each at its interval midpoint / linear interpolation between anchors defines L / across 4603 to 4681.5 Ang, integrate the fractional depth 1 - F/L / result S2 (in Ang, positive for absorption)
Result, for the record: 0.6 Ang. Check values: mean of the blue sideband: 10.7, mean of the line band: 10.9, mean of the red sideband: 11.5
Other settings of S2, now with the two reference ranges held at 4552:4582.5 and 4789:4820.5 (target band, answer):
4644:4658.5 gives 0.65 Ang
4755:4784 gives 0.64 Ang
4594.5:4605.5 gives -0.43 Ang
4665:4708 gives 0.69 Ang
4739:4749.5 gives -0.83 Ang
